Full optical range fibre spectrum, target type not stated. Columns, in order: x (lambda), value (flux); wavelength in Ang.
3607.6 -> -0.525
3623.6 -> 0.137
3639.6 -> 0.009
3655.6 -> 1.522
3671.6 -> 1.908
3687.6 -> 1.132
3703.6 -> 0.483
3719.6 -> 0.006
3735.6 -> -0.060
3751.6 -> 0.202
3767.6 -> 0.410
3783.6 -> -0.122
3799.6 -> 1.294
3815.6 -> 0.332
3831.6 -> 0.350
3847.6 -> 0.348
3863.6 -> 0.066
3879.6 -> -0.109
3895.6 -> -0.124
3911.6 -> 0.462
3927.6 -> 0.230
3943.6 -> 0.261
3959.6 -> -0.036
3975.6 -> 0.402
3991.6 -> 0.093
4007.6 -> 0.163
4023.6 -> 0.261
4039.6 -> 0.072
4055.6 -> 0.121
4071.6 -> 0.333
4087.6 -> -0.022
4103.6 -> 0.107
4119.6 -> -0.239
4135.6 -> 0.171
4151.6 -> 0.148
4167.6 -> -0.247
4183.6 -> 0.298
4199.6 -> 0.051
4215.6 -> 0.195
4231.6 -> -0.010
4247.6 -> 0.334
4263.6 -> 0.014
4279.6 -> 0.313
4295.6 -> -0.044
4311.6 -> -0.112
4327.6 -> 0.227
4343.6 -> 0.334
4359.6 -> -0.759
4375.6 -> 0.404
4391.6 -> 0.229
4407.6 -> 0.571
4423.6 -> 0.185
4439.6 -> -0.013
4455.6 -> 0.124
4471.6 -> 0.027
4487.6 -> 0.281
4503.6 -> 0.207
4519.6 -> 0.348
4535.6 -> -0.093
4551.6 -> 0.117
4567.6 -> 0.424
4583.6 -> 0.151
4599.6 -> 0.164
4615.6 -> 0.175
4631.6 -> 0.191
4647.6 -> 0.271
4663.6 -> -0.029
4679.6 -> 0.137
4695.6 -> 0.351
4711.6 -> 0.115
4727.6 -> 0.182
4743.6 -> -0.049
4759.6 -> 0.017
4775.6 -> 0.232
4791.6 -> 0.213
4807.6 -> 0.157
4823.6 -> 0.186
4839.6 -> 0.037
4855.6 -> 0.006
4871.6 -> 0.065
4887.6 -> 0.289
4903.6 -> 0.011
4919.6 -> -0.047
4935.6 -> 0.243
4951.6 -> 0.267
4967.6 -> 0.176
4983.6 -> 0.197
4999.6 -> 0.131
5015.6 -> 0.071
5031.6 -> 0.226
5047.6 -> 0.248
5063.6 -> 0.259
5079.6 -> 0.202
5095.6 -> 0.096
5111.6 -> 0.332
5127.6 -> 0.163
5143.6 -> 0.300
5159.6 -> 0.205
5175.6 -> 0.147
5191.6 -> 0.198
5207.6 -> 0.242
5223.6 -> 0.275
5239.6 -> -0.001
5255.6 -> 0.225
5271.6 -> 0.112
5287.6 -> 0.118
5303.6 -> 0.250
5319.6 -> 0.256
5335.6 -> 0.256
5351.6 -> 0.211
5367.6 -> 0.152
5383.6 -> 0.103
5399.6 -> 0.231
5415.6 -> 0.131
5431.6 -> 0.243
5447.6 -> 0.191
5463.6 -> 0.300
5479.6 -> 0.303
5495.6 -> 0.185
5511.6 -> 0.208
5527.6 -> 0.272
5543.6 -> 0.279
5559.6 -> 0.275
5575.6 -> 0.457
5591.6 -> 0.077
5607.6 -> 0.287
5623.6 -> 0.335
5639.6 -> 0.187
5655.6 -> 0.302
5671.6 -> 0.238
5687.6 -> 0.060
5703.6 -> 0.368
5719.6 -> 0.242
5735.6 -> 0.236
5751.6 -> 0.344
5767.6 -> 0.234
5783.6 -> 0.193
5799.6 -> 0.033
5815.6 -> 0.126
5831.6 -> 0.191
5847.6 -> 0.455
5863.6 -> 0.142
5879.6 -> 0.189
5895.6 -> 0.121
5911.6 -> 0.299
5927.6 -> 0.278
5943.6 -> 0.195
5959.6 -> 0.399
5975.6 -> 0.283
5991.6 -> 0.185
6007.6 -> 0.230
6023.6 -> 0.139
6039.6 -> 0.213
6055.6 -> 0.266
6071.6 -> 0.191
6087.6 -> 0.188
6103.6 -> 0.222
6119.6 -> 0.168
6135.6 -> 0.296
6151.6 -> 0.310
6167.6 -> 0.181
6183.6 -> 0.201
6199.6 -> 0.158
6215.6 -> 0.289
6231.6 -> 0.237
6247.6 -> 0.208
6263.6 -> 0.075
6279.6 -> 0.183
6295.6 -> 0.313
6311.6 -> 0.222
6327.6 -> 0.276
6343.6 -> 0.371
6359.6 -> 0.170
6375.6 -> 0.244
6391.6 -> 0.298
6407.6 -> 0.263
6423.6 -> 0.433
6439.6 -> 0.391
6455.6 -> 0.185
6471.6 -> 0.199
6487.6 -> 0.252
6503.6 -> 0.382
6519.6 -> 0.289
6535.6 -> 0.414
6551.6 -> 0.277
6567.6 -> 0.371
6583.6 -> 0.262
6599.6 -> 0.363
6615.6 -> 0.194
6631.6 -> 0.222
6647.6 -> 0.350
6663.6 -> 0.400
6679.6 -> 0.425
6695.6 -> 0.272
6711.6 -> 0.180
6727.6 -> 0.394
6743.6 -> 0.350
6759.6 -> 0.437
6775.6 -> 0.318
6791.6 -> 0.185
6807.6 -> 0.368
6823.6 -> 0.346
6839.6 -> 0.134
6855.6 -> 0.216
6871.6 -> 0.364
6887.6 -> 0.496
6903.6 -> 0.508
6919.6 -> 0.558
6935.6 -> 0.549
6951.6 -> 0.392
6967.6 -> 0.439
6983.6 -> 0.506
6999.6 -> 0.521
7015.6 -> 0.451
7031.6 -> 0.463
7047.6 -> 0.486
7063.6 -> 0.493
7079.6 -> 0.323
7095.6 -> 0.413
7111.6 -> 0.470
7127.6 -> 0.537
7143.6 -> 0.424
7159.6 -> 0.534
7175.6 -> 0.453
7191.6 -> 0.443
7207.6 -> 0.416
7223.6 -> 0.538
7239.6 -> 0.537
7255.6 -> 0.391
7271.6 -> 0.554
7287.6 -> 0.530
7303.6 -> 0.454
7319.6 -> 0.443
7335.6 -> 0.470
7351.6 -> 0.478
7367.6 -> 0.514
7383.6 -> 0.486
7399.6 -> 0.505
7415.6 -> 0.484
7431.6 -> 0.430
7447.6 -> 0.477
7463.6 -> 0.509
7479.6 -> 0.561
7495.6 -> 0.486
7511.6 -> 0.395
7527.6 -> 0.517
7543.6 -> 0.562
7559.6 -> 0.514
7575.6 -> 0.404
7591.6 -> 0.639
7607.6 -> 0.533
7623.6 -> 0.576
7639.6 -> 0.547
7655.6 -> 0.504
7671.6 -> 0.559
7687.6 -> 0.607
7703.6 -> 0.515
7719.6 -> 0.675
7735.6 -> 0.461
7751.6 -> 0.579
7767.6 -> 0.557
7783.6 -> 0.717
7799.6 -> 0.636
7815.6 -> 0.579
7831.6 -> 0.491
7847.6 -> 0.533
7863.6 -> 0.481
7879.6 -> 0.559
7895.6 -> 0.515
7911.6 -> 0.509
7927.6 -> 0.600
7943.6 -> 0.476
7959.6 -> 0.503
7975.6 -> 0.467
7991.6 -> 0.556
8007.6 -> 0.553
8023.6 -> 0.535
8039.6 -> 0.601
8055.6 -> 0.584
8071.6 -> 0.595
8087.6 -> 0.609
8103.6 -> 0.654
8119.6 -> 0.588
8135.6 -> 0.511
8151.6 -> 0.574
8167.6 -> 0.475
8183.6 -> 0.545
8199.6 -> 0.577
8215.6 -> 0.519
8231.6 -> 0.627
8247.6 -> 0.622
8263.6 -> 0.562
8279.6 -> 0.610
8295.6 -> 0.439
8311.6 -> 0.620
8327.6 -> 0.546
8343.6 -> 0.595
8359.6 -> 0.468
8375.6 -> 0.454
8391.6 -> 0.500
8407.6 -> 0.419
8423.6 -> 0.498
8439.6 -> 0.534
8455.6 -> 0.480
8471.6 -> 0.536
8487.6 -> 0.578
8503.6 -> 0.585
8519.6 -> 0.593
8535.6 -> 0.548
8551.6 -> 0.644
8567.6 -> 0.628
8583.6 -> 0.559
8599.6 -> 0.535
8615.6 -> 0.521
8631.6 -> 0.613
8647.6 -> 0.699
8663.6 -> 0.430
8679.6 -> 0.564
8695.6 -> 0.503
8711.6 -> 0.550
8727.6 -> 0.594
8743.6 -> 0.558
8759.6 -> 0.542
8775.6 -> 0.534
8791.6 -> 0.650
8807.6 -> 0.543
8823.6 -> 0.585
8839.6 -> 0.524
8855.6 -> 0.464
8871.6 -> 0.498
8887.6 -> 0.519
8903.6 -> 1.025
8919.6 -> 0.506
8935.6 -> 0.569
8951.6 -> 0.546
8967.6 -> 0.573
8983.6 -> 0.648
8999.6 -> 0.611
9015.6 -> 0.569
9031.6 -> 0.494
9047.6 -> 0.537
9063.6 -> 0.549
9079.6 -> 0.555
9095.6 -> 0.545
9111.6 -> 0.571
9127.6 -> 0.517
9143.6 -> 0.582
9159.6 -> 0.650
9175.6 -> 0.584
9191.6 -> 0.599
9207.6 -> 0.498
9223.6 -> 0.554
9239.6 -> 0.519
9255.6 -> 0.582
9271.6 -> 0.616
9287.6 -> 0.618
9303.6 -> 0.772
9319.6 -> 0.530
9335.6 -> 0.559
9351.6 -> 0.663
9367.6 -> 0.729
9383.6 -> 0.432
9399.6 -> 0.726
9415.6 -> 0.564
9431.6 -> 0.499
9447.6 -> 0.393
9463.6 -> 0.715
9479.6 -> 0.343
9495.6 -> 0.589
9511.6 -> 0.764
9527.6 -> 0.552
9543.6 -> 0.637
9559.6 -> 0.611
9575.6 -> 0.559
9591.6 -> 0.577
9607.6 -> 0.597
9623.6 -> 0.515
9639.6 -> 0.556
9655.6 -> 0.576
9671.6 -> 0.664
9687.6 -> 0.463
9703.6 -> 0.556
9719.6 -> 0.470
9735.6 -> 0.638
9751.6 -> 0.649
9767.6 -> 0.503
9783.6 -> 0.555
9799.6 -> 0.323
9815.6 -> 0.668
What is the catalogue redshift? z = 0.726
